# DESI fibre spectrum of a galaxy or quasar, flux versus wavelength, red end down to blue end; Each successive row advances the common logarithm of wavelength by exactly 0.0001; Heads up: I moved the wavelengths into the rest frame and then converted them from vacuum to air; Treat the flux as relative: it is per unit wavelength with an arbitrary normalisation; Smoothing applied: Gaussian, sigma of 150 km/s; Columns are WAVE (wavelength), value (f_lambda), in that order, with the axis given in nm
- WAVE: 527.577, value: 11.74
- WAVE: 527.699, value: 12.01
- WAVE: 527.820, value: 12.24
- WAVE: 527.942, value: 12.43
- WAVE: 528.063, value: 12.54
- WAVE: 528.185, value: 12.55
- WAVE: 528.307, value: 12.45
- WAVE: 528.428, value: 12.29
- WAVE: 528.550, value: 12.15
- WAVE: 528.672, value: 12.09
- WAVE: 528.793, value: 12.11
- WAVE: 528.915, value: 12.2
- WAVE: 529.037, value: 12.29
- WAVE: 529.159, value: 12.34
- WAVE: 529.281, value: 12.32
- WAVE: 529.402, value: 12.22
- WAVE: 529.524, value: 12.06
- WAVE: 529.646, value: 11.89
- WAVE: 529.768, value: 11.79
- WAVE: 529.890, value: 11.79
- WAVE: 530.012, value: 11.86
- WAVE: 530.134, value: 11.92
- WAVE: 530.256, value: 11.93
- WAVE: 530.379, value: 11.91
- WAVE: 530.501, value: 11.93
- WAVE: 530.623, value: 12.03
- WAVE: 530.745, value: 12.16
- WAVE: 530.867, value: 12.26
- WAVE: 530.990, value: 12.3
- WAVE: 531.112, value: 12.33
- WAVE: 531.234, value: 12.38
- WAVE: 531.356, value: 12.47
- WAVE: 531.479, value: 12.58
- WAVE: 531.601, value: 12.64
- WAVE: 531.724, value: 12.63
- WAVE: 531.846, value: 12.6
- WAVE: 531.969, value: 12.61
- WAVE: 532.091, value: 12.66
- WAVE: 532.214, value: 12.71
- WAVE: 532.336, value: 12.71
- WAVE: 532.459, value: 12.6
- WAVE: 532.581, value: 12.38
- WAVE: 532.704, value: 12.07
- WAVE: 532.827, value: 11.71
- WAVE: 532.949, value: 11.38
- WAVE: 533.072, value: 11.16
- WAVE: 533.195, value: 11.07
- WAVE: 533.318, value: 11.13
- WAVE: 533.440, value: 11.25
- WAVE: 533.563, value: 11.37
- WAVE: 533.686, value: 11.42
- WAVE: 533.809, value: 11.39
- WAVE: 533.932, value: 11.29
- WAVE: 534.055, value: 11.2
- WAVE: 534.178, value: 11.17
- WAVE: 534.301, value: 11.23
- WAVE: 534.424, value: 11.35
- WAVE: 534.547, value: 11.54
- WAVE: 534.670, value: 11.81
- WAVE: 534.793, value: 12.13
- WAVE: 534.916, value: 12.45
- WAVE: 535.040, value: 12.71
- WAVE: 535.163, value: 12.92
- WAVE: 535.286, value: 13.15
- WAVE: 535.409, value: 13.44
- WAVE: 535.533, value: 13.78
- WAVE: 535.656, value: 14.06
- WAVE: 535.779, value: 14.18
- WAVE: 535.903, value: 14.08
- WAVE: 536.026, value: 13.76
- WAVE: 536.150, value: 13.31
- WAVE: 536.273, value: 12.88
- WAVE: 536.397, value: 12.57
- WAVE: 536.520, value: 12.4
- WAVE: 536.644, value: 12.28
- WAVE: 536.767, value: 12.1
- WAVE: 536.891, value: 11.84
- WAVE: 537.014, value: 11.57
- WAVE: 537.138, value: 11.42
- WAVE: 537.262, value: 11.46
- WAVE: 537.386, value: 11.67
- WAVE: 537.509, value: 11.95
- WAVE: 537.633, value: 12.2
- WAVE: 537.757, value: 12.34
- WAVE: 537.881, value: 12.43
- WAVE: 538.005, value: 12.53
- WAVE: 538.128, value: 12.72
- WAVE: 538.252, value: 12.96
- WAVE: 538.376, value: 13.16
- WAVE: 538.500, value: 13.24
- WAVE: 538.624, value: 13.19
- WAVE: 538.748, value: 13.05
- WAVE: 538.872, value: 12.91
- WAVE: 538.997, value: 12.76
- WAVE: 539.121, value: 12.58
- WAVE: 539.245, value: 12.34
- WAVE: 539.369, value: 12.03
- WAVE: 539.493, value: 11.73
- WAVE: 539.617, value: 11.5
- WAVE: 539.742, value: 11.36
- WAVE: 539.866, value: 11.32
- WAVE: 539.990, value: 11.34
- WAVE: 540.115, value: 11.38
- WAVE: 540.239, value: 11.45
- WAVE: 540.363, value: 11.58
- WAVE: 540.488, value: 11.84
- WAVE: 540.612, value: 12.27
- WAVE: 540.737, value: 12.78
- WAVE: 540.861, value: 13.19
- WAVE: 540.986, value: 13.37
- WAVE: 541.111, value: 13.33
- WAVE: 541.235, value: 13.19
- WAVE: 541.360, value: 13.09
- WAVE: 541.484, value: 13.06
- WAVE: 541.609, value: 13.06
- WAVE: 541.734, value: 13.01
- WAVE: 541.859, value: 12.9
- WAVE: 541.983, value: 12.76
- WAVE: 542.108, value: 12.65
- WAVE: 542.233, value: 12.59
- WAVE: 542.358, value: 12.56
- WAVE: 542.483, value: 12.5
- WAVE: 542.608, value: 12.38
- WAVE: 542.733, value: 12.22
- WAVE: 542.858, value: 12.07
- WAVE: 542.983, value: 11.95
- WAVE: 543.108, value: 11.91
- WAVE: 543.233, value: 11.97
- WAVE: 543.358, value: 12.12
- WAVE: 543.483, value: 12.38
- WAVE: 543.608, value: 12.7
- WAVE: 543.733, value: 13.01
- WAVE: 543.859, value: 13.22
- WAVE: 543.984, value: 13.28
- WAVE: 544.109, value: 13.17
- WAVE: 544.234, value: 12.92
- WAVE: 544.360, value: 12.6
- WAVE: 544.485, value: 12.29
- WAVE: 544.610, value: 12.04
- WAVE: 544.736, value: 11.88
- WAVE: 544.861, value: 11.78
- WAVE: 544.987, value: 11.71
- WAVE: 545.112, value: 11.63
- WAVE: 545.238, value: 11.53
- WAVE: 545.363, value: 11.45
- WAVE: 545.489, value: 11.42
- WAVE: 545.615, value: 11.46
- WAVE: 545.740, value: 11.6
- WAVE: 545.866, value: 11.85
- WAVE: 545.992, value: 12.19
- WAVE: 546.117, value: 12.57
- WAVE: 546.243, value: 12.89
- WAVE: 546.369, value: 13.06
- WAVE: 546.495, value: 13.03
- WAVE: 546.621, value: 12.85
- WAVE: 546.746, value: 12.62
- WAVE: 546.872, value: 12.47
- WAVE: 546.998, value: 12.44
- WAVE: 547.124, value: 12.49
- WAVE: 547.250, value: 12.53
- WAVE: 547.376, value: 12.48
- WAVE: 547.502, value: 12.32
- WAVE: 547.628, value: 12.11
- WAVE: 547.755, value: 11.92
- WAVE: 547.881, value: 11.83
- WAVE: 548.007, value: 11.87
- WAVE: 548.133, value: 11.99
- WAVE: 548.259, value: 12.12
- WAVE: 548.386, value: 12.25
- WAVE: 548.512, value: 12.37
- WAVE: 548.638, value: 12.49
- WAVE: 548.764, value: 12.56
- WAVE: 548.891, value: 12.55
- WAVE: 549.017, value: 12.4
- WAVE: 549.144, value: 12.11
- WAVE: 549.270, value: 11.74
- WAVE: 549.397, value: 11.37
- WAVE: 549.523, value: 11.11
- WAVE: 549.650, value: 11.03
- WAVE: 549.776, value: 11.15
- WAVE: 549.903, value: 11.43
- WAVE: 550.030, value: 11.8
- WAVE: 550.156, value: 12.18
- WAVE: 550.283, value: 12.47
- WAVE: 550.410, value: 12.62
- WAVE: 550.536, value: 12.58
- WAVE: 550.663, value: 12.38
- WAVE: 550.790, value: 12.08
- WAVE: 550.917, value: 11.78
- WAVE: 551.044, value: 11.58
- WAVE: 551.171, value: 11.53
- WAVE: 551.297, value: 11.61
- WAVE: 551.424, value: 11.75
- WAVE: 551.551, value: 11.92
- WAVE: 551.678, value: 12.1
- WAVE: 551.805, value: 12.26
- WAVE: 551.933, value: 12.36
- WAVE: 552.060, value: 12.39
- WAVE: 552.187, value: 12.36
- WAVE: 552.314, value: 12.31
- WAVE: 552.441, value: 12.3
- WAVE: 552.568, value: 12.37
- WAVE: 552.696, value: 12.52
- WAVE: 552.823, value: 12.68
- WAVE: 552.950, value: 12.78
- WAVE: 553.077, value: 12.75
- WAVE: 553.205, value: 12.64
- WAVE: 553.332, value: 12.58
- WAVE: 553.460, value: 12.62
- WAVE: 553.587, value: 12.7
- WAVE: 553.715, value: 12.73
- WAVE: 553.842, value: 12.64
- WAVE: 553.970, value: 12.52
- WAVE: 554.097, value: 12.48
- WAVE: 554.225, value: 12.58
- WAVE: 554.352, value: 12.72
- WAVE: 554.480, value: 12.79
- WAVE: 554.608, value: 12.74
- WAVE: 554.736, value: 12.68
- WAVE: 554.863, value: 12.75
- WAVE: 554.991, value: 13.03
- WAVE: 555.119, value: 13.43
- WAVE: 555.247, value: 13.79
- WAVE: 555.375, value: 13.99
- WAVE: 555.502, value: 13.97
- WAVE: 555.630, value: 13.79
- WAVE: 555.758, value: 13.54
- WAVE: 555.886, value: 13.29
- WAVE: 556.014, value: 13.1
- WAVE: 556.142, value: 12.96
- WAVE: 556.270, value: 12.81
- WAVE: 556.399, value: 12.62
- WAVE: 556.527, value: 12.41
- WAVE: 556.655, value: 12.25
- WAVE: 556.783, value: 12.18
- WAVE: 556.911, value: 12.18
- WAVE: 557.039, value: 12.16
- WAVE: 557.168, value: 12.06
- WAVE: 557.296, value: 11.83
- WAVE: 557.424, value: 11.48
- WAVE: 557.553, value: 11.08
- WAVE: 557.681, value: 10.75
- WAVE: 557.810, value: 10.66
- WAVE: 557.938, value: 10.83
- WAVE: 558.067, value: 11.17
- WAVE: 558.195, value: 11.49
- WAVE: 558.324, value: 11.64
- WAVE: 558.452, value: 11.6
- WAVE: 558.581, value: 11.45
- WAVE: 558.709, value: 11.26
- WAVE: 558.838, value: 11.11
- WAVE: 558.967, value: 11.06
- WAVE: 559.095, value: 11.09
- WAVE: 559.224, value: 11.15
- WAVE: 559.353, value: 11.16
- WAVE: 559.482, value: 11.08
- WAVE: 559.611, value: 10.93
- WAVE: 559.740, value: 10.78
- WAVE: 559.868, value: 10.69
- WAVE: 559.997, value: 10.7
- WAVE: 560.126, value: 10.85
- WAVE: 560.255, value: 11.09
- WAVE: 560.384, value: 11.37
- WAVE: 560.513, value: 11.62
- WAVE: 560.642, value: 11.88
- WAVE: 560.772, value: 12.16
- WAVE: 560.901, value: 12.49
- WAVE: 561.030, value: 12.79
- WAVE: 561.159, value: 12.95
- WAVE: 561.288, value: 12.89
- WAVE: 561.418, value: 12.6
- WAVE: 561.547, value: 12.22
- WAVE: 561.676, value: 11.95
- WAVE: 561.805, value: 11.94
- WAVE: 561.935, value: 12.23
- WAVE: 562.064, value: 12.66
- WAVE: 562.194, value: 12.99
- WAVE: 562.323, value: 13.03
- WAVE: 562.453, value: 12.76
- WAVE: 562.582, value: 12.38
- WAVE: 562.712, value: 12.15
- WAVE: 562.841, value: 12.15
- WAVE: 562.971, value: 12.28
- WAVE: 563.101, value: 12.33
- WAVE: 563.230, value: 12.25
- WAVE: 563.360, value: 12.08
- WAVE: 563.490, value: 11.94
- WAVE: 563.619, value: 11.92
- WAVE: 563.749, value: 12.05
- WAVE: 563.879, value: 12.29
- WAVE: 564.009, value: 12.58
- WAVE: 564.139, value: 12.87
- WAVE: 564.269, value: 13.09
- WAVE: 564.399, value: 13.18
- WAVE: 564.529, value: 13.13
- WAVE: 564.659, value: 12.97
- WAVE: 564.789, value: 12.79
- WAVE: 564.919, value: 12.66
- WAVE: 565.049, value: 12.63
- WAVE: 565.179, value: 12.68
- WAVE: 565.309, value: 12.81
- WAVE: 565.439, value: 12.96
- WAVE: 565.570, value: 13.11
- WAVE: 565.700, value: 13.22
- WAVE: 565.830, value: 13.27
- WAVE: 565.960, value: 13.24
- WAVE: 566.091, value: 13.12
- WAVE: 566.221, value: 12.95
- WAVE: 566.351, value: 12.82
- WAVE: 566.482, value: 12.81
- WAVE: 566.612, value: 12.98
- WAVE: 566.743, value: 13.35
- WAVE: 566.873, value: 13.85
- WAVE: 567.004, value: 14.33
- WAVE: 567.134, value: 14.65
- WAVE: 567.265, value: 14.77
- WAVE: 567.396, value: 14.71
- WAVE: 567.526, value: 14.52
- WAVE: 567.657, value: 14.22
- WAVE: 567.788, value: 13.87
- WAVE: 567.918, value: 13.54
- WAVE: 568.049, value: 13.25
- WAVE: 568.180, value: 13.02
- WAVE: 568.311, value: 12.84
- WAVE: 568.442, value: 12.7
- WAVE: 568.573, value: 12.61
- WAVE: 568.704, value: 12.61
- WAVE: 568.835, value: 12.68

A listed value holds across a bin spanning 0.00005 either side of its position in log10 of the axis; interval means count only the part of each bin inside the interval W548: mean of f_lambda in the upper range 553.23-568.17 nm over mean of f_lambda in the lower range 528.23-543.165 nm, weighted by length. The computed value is 1.02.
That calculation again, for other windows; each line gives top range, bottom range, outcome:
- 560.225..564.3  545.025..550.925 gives 1.02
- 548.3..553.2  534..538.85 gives 0.97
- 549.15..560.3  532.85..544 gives 0.98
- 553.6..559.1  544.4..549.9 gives 1.02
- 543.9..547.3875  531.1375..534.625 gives 1.03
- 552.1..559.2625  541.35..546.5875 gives 1.00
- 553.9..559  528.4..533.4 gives 1.01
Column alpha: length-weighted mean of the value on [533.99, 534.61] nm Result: 11.3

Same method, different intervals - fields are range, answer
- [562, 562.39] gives 12.9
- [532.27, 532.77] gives 12.4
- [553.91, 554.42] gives 12.6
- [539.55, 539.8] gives 11.4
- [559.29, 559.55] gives 11.1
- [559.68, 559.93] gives 10.8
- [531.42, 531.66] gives 12.6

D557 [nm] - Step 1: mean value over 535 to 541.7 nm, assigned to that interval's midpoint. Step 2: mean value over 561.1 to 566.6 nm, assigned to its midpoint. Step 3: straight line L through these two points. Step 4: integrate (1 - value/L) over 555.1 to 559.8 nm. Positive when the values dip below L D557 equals 0.24 nm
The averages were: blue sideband 12.6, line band 12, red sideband 12.6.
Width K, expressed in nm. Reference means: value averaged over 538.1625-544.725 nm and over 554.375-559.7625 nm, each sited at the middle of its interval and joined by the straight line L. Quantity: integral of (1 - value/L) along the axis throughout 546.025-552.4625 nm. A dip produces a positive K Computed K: 0.07 nm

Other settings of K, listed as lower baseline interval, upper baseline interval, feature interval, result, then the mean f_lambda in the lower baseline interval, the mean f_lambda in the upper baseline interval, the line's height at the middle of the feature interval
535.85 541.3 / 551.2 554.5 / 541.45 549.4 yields 0.05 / 12.4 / 12.4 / 12.4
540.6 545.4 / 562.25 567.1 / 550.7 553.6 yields 0.09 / 12.5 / 12.8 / 12.6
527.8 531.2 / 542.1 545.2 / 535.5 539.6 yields -0.12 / 12.2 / 12.4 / 12.3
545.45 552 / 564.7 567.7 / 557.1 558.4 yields 0.15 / 12.1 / 13.4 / 12.8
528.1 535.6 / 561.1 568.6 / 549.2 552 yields 0.16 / 12.1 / 12.9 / 12.6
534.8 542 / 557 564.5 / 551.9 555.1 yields -0.14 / 12.6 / 11.9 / 12.1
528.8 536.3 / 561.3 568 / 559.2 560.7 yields 0.20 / 12.2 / 12.9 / 12.8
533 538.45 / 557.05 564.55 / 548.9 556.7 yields -0.31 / 12.2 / 11.9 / 12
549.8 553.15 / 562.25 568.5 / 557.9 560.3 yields 0.29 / 12.2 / 13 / 12.6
